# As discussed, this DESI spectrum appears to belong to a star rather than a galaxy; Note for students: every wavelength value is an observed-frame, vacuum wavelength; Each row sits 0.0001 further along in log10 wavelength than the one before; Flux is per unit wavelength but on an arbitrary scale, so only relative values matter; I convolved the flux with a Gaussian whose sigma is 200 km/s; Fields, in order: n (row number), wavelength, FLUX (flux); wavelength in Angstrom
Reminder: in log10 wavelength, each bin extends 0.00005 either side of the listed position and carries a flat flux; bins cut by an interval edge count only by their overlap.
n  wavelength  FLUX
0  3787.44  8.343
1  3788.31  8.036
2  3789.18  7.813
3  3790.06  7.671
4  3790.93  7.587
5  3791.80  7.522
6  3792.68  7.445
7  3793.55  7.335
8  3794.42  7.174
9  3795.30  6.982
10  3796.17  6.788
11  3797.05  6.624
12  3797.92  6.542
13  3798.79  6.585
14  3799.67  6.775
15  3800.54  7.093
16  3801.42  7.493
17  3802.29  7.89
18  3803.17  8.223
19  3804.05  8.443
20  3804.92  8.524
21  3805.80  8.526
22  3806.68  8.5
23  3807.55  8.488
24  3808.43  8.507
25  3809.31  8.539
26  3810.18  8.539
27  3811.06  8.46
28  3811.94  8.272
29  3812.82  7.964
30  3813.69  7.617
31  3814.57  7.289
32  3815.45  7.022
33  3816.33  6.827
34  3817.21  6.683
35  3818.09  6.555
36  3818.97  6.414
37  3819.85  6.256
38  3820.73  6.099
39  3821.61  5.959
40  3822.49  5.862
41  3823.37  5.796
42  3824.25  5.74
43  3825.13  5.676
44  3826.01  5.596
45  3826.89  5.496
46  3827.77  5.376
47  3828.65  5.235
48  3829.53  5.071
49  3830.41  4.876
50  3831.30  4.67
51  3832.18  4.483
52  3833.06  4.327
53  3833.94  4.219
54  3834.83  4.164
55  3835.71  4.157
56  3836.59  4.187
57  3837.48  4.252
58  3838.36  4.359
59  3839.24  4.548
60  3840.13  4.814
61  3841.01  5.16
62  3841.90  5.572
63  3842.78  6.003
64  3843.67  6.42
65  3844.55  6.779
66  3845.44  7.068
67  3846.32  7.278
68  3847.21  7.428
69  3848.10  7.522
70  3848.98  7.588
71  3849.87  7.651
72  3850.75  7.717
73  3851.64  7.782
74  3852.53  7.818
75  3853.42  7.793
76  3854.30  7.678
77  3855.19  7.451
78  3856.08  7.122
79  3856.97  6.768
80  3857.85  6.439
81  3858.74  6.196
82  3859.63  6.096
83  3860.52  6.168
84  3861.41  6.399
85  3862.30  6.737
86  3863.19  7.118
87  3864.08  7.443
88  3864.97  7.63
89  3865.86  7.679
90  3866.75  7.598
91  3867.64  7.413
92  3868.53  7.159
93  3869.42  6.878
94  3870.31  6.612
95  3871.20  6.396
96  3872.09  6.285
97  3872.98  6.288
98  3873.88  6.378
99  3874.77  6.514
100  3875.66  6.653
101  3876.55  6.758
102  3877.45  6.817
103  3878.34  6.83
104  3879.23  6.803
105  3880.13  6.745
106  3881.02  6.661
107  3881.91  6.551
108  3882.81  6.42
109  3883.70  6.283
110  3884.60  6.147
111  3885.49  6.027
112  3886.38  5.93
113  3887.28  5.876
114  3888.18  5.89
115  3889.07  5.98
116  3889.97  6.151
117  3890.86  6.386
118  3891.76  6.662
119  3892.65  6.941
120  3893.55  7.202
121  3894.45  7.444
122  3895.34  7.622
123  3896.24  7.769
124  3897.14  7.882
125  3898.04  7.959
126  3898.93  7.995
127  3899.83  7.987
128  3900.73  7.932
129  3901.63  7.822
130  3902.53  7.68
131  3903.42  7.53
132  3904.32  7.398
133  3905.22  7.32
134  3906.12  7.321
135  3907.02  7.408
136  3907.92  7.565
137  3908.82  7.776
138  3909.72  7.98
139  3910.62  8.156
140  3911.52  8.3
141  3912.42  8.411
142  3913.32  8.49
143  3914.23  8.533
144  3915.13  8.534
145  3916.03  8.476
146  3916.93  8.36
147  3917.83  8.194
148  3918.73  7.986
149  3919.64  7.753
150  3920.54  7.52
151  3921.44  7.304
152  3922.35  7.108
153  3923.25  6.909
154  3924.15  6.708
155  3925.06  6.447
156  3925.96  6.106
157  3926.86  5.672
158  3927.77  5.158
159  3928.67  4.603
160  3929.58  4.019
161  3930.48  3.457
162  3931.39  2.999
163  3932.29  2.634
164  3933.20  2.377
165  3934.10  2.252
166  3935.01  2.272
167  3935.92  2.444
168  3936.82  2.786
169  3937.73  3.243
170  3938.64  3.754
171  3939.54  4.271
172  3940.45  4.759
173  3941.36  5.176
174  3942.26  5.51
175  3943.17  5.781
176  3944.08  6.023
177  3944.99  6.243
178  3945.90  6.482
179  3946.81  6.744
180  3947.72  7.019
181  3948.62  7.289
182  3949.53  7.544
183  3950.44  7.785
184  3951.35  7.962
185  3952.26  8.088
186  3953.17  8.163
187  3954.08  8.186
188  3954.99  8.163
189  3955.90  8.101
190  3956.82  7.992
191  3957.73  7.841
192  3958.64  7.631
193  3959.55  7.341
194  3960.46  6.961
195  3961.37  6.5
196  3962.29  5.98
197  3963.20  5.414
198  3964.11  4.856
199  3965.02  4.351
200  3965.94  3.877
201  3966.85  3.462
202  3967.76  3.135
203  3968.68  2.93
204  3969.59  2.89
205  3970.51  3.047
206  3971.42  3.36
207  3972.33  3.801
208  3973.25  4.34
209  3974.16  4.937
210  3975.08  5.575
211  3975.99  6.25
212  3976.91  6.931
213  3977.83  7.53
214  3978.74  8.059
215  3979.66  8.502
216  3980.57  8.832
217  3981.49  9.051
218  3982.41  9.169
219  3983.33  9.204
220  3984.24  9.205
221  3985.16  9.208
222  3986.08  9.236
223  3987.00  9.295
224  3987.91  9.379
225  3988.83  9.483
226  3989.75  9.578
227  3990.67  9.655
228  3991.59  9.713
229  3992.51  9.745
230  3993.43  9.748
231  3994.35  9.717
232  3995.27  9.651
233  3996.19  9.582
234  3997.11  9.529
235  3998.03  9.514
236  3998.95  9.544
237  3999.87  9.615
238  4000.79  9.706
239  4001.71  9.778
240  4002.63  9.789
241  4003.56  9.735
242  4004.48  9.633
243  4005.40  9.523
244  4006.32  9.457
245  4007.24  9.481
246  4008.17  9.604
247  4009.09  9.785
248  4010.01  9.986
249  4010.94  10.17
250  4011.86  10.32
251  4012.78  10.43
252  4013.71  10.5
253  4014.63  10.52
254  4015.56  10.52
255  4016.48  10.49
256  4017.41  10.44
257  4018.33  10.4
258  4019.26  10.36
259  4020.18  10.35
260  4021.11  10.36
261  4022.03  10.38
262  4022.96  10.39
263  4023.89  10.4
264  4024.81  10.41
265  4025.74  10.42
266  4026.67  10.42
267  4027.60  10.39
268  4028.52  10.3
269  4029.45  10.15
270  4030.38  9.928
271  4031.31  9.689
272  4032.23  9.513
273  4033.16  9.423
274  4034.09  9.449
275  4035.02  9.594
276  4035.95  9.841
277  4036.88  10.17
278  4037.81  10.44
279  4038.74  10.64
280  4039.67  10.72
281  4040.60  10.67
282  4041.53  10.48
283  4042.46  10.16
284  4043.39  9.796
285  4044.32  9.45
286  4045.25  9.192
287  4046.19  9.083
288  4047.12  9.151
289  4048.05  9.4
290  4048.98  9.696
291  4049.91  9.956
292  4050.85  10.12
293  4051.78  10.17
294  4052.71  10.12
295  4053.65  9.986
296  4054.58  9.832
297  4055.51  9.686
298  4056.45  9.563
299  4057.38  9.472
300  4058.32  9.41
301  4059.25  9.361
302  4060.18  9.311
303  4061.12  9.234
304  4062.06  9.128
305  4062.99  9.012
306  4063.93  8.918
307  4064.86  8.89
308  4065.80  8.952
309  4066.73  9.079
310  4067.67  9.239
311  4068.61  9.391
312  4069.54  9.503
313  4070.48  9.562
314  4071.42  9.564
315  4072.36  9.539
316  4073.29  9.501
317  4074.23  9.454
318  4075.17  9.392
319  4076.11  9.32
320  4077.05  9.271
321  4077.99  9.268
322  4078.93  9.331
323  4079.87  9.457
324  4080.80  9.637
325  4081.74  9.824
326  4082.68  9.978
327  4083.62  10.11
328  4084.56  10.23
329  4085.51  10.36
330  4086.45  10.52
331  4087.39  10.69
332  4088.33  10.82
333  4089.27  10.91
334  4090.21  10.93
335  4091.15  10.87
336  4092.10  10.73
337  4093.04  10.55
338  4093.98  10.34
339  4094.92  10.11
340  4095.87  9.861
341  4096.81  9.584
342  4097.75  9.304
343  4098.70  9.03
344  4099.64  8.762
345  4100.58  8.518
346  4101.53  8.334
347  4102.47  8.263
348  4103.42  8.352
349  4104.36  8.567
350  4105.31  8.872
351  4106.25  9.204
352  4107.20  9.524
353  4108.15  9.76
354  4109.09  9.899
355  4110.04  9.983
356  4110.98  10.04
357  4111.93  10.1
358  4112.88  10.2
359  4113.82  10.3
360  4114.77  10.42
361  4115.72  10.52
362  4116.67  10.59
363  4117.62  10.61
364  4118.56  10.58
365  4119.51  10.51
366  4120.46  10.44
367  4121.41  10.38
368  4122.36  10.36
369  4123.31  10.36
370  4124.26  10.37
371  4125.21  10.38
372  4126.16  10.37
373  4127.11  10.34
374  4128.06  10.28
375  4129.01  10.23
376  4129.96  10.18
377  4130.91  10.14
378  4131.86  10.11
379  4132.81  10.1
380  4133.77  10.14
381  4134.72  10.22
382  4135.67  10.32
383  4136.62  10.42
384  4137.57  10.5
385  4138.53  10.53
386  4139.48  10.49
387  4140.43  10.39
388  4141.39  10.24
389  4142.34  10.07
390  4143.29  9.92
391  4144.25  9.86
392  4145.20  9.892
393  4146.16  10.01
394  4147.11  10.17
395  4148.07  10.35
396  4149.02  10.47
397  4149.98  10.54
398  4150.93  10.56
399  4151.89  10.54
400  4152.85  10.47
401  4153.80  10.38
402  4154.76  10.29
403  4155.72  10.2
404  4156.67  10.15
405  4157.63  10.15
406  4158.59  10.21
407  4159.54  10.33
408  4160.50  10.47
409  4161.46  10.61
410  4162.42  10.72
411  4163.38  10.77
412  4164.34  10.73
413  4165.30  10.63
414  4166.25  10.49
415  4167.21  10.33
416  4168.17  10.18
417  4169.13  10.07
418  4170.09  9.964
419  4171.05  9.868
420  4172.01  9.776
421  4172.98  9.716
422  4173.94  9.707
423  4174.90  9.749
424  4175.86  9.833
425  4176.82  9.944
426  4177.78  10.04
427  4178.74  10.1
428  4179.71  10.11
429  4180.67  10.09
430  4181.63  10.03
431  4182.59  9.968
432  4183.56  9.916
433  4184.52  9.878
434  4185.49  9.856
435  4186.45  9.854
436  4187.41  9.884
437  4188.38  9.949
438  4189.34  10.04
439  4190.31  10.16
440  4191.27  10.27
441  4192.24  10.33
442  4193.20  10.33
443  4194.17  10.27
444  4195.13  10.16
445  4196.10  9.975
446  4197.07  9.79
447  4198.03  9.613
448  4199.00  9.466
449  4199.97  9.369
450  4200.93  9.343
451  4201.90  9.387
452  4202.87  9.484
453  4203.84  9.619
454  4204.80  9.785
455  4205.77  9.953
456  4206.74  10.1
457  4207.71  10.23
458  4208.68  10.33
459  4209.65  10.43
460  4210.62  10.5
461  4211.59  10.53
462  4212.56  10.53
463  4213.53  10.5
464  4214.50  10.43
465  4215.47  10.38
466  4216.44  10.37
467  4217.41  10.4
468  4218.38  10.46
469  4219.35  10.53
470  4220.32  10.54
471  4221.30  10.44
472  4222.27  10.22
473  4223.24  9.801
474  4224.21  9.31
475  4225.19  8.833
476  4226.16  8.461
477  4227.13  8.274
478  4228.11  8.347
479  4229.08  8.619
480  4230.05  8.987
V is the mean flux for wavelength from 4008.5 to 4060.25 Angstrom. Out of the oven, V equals 10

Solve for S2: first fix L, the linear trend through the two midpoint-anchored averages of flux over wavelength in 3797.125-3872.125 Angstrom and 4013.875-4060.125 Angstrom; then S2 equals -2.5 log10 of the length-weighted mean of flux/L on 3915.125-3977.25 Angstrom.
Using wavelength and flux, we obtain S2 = 0.43 mag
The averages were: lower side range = 6.63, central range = 5.68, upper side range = 10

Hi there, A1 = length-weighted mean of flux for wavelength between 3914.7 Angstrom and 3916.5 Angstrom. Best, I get 8.52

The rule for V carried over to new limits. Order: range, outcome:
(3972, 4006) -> 8.72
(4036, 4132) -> 9.82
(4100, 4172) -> 10.1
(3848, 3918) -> 7.18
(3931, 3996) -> 6.47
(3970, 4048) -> 9.31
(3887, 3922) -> 7.58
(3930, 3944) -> 3.65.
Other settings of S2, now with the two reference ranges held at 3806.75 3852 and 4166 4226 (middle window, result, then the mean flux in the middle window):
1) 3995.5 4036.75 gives -0.22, 10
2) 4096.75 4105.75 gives 0.04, 8.72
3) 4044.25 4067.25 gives -0.11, 9.45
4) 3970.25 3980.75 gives 0.30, 5.91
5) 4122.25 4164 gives -0.09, 10.3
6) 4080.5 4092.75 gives -0.17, 10.4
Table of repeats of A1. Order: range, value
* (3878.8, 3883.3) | 6.63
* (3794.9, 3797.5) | 6.8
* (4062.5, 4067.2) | 8.99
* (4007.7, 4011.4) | 9.87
